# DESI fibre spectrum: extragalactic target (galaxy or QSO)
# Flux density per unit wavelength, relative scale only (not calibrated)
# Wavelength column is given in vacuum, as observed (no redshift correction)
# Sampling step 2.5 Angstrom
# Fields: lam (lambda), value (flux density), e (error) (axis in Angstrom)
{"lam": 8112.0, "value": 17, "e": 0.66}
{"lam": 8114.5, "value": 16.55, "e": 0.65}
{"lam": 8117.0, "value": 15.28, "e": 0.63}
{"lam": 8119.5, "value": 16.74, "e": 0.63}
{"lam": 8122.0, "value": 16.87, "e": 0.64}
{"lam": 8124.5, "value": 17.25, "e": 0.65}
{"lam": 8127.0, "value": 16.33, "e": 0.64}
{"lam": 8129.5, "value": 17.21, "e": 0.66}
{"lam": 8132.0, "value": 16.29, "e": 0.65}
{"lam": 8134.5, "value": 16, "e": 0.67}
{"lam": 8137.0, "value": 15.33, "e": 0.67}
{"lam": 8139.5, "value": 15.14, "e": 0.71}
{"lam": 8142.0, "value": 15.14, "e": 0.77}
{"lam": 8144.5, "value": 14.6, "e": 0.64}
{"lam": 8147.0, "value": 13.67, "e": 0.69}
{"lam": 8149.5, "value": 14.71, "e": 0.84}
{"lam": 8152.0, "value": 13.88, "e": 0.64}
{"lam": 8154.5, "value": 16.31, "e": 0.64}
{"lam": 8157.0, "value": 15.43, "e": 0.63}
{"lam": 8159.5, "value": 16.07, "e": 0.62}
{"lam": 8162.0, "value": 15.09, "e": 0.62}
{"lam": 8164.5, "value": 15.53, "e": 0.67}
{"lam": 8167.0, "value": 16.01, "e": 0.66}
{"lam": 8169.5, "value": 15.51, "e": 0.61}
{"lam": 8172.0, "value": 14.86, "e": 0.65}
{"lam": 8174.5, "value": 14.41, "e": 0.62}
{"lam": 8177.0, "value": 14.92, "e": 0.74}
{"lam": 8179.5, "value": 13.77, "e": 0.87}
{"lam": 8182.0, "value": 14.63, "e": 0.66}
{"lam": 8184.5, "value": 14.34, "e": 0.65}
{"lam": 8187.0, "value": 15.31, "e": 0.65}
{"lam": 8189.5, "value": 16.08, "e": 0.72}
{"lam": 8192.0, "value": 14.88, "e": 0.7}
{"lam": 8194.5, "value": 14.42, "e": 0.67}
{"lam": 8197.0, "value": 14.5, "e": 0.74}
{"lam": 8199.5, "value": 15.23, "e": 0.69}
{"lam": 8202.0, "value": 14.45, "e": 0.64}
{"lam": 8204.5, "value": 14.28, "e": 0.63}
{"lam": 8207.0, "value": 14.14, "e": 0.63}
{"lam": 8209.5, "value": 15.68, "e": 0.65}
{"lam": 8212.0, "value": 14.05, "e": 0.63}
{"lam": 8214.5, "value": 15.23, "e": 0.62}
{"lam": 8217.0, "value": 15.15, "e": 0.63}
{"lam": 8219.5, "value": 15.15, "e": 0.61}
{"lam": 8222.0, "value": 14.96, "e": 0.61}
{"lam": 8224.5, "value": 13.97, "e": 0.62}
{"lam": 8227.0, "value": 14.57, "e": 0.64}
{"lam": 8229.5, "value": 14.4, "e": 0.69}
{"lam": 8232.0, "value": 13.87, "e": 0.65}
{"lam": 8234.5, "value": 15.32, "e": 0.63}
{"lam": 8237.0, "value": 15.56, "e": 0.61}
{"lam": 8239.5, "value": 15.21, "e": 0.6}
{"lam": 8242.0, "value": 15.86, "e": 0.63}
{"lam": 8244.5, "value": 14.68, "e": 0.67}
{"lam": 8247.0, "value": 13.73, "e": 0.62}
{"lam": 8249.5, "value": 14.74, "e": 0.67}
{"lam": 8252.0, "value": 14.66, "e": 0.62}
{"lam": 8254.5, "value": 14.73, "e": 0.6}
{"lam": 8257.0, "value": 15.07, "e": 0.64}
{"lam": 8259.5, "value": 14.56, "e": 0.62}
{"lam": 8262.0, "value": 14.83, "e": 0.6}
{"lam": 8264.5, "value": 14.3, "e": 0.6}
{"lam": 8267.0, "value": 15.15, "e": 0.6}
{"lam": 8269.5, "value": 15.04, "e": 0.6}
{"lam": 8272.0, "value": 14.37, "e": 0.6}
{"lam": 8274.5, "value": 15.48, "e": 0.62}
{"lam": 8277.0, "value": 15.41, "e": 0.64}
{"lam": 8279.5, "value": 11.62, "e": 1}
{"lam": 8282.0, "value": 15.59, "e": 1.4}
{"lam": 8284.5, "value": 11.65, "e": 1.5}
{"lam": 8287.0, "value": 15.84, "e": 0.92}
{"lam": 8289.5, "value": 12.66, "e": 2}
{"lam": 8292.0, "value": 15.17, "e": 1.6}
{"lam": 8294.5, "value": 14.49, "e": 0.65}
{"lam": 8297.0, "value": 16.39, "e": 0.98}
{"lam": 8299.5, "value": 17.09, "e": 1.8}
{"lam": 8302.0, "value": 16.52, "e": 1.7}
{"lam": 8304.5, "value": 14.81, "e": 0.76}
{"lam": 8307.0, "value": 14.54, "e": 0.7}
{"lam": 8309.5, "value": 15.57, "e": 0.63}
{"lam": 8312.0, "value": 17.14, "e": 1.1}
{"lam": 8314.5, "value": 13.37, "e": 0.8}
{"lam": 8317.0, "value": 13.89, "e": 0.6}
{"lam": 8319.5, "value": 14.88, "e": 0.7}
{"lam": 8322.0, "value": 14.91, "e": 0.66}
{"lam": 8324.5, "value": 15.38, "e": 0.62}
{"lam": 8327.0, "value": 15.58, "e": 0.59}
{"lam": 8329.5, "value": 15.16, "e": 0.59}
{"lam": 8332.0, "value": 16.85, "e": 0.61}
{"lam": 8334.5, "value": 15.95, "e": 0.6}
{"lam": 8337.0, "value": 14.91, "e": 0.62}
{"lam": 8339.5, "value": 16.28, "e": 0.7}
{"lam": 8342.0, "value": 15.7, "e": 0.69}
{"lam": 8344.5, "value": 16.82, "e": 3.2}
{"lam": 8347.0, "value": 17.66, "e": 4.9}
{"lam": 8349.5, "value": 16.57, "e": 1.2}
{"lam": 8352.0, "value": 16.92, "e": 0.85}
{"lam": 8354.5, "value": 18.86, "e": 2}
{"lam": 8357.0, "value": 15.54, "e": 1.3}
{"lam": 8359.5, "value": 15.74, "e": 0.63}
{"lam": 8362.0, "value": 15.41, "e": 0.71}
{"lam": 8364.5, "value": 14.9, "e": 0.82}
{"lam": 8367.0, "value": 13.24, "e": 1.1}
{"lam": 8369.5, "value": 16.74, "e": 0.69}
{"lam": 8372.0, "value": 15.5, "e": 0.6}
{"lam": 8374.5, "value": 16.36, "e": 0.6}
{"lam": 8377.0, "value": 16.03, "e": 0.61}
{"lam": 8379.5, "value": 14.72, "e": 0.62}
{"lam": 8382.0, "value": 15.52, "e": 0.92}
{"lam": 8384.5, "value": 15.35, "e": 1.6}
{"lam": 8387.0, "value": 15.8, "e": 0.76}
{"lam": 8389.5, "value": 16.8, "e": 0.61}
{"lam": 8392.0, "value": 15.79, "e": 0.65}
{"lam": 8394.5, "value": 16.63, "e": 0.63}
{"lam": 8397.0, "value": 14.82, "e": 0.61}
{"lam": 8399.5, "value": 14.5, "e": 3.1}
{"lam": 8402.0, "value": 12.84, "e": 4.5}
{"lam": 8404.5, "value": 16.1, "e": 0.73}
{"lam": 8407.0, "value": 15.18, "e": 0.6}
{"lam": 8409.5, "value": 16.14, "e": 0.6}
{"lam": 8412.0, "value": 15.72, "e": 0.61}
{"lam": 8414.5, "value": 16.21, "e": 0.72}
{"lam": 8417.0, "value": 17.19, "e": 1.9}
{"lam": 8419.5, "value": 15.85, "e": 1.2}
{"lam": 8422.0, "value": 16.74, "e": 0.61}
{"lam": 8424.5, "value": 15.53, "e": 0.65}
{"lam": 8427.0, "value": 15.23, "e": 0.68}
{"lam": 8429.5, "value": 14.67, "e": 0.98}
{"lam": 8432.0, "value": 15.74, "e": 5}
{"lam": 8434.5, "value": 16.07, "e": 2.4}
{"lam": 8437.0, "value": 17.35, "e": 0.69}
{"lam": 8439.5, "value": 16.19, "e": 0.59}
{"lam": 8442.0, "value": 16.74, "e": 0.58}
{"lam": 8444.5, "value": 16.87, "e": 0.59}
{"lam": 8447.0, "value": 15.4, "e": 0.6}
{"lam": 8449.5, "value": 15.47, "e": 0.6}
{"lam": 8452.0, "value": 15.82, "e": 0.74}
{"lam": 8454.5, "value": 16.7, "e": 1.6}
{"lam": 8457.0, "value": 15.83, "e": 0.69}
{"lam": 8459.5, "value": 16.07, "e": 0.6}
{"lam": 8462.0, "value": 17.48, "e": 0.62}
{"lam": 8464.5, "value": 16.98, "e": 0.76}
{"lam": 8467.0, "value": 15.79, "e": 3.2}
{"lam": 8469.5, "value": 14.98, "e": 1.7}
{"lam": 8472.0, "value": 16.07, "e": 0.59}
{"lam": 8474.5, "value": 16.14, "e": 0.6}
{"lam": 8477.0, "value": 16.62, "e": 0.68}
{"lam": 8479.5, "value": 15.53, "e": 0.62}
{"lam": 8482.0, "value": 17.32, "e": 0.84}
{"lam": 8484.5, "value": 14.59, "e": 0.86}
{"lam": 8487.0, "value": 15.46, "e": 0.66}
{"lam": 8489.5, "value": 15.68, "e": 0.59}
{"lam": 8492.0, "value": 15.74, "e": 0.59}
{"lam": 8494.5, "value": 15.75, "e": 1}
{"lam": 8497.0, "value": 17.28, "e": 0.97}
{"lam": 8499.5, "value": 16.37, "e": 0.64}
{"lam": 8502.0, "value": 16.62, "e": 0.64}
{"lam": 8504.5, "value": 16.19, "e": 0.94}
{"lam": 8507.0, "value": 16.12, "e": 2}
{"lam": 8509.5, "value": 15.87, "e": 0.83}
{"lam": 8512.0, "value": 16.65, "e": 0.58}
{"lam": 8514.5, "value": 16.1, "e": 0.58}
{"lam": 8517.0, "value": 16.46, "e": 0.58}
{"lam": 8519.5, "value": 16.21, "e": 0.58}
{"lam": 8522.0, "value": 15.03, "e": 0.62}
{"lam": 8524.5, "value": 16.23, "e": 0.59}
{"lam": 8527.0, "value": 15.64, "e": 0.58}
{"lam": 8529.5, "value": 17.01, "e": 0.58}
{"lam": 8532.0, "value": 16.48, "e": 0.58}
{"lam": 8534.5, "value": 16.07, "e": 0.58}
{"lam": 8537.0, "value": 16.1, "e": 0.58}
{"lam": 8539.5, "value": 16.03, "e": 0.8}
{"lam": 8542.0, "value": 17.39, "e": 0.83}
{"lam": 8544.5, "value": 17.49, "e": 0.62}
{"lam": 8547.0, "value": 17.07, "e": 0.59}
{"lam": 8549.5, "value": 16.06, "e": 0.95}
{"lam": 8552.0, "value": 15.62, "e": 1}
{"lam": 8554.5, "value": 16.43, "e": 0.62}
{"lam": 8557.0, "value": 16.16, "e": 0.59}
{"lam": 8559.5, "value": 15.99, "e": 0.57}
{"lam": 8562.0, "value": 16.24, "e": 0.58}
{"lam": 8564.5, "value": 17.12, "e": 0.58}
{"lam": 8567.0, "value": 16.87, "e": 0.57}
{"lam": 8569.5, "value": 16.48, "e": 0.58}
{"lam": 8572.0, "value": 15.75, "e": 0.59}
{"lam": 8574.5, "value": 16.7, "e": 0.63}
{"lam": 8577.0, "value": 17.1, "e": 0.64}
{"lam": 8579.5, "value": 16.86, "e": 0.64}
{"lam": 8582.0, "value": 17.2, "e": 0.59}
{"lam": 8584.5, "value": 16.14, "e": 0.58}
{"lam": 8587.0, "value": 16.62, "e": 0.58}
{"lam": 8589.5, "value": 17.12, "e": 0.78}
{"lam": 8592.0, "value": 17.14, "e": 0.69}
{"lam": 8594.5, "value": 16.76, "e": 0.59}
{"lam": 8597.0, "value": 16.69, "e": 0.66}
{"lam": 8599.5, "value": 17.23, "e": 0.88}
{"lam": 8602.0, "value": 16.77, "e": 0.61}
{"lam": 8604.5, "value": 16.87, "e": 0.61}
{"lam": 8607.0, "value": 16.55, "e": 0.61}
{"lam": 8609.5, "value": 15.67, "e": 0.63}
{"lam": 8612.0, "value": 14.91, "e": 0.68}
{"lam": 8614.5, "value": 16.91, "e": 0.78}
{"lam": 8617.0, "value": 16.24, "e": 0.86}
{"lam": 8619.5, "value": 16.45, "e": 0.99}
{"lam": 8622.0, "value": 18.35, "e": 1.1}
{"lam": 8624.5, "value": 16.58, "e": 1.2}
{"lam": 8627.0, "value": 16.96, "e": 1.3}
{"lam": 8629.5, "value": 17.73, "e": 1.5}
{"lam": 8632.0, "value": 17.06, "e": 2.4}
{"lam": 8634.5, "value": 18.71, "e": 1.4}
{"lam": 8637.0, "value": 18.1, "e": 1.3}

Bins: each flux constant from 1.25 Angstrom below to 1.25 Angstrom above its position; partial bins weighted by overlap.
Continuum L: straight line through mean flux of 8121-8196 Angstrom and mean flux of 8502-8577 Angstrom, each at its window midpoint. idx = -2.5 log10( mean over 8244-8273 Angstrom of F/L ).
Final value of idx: 0.07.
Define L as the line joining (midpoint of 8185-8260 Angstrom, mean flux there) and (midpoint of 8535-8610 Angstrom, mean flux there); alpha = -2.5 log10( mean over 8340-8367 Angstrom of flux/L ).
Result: -0.05 mag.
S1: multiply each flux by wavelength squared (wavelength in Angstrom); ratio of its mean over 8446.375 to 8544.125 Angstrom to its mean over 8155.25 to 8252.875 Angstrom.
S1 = 1.16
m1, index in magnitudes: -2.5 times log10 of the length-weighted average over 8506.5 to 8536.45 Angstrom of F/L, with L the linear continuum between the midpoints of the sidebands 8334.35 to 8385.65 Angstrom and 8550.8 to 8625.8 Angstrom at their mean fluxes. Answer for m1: 0.02 mag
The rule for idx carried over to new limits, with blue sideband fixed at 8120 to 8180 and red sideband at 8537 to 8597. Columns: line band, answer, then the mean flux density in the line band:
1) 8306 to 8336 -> 0.05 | 15.3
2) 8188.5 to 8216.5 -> 0.06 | 14.8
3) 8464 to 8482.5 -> 0.02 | 16.1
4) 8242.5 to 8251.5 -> 0.09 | 14.5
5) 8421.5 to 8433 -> 0.05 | 15.5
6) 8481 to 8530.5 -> 0.02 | 16.1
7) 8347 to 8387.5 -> 0.01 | 15.9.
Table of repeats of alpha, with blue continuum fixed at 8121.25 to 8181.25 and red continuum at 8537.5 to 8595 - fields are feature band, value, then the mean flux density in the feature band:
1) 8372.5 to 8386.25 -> 0.033 mag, 15.6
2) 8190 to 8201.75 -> 0.052 mag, 14.8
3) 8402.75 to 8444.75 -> 0.011 mag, 16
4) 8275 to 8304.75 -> 0.073 mag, 14.8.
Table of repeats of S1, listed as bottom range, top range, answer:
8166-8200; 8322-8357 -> 1.13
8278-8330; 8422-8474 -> 1.12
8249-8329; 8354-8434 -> 1.08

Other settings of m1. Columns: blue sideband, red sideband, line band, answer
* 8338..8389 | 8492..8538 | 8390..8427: 0.03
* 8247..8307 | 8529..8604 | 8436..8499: -0.01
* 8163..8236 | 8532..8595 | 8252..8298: 0.04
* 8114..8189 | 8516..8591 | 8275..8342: 0.05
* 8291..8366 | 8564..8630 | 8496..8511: 0.00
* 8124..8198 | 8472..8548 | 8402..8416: 0.02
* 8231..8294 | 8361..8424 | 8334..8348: -0.07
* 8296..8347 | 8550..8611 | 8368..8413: 0.02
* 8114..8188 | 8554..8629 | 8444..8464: 0.00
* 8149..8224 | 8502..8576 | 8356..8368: 0.05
